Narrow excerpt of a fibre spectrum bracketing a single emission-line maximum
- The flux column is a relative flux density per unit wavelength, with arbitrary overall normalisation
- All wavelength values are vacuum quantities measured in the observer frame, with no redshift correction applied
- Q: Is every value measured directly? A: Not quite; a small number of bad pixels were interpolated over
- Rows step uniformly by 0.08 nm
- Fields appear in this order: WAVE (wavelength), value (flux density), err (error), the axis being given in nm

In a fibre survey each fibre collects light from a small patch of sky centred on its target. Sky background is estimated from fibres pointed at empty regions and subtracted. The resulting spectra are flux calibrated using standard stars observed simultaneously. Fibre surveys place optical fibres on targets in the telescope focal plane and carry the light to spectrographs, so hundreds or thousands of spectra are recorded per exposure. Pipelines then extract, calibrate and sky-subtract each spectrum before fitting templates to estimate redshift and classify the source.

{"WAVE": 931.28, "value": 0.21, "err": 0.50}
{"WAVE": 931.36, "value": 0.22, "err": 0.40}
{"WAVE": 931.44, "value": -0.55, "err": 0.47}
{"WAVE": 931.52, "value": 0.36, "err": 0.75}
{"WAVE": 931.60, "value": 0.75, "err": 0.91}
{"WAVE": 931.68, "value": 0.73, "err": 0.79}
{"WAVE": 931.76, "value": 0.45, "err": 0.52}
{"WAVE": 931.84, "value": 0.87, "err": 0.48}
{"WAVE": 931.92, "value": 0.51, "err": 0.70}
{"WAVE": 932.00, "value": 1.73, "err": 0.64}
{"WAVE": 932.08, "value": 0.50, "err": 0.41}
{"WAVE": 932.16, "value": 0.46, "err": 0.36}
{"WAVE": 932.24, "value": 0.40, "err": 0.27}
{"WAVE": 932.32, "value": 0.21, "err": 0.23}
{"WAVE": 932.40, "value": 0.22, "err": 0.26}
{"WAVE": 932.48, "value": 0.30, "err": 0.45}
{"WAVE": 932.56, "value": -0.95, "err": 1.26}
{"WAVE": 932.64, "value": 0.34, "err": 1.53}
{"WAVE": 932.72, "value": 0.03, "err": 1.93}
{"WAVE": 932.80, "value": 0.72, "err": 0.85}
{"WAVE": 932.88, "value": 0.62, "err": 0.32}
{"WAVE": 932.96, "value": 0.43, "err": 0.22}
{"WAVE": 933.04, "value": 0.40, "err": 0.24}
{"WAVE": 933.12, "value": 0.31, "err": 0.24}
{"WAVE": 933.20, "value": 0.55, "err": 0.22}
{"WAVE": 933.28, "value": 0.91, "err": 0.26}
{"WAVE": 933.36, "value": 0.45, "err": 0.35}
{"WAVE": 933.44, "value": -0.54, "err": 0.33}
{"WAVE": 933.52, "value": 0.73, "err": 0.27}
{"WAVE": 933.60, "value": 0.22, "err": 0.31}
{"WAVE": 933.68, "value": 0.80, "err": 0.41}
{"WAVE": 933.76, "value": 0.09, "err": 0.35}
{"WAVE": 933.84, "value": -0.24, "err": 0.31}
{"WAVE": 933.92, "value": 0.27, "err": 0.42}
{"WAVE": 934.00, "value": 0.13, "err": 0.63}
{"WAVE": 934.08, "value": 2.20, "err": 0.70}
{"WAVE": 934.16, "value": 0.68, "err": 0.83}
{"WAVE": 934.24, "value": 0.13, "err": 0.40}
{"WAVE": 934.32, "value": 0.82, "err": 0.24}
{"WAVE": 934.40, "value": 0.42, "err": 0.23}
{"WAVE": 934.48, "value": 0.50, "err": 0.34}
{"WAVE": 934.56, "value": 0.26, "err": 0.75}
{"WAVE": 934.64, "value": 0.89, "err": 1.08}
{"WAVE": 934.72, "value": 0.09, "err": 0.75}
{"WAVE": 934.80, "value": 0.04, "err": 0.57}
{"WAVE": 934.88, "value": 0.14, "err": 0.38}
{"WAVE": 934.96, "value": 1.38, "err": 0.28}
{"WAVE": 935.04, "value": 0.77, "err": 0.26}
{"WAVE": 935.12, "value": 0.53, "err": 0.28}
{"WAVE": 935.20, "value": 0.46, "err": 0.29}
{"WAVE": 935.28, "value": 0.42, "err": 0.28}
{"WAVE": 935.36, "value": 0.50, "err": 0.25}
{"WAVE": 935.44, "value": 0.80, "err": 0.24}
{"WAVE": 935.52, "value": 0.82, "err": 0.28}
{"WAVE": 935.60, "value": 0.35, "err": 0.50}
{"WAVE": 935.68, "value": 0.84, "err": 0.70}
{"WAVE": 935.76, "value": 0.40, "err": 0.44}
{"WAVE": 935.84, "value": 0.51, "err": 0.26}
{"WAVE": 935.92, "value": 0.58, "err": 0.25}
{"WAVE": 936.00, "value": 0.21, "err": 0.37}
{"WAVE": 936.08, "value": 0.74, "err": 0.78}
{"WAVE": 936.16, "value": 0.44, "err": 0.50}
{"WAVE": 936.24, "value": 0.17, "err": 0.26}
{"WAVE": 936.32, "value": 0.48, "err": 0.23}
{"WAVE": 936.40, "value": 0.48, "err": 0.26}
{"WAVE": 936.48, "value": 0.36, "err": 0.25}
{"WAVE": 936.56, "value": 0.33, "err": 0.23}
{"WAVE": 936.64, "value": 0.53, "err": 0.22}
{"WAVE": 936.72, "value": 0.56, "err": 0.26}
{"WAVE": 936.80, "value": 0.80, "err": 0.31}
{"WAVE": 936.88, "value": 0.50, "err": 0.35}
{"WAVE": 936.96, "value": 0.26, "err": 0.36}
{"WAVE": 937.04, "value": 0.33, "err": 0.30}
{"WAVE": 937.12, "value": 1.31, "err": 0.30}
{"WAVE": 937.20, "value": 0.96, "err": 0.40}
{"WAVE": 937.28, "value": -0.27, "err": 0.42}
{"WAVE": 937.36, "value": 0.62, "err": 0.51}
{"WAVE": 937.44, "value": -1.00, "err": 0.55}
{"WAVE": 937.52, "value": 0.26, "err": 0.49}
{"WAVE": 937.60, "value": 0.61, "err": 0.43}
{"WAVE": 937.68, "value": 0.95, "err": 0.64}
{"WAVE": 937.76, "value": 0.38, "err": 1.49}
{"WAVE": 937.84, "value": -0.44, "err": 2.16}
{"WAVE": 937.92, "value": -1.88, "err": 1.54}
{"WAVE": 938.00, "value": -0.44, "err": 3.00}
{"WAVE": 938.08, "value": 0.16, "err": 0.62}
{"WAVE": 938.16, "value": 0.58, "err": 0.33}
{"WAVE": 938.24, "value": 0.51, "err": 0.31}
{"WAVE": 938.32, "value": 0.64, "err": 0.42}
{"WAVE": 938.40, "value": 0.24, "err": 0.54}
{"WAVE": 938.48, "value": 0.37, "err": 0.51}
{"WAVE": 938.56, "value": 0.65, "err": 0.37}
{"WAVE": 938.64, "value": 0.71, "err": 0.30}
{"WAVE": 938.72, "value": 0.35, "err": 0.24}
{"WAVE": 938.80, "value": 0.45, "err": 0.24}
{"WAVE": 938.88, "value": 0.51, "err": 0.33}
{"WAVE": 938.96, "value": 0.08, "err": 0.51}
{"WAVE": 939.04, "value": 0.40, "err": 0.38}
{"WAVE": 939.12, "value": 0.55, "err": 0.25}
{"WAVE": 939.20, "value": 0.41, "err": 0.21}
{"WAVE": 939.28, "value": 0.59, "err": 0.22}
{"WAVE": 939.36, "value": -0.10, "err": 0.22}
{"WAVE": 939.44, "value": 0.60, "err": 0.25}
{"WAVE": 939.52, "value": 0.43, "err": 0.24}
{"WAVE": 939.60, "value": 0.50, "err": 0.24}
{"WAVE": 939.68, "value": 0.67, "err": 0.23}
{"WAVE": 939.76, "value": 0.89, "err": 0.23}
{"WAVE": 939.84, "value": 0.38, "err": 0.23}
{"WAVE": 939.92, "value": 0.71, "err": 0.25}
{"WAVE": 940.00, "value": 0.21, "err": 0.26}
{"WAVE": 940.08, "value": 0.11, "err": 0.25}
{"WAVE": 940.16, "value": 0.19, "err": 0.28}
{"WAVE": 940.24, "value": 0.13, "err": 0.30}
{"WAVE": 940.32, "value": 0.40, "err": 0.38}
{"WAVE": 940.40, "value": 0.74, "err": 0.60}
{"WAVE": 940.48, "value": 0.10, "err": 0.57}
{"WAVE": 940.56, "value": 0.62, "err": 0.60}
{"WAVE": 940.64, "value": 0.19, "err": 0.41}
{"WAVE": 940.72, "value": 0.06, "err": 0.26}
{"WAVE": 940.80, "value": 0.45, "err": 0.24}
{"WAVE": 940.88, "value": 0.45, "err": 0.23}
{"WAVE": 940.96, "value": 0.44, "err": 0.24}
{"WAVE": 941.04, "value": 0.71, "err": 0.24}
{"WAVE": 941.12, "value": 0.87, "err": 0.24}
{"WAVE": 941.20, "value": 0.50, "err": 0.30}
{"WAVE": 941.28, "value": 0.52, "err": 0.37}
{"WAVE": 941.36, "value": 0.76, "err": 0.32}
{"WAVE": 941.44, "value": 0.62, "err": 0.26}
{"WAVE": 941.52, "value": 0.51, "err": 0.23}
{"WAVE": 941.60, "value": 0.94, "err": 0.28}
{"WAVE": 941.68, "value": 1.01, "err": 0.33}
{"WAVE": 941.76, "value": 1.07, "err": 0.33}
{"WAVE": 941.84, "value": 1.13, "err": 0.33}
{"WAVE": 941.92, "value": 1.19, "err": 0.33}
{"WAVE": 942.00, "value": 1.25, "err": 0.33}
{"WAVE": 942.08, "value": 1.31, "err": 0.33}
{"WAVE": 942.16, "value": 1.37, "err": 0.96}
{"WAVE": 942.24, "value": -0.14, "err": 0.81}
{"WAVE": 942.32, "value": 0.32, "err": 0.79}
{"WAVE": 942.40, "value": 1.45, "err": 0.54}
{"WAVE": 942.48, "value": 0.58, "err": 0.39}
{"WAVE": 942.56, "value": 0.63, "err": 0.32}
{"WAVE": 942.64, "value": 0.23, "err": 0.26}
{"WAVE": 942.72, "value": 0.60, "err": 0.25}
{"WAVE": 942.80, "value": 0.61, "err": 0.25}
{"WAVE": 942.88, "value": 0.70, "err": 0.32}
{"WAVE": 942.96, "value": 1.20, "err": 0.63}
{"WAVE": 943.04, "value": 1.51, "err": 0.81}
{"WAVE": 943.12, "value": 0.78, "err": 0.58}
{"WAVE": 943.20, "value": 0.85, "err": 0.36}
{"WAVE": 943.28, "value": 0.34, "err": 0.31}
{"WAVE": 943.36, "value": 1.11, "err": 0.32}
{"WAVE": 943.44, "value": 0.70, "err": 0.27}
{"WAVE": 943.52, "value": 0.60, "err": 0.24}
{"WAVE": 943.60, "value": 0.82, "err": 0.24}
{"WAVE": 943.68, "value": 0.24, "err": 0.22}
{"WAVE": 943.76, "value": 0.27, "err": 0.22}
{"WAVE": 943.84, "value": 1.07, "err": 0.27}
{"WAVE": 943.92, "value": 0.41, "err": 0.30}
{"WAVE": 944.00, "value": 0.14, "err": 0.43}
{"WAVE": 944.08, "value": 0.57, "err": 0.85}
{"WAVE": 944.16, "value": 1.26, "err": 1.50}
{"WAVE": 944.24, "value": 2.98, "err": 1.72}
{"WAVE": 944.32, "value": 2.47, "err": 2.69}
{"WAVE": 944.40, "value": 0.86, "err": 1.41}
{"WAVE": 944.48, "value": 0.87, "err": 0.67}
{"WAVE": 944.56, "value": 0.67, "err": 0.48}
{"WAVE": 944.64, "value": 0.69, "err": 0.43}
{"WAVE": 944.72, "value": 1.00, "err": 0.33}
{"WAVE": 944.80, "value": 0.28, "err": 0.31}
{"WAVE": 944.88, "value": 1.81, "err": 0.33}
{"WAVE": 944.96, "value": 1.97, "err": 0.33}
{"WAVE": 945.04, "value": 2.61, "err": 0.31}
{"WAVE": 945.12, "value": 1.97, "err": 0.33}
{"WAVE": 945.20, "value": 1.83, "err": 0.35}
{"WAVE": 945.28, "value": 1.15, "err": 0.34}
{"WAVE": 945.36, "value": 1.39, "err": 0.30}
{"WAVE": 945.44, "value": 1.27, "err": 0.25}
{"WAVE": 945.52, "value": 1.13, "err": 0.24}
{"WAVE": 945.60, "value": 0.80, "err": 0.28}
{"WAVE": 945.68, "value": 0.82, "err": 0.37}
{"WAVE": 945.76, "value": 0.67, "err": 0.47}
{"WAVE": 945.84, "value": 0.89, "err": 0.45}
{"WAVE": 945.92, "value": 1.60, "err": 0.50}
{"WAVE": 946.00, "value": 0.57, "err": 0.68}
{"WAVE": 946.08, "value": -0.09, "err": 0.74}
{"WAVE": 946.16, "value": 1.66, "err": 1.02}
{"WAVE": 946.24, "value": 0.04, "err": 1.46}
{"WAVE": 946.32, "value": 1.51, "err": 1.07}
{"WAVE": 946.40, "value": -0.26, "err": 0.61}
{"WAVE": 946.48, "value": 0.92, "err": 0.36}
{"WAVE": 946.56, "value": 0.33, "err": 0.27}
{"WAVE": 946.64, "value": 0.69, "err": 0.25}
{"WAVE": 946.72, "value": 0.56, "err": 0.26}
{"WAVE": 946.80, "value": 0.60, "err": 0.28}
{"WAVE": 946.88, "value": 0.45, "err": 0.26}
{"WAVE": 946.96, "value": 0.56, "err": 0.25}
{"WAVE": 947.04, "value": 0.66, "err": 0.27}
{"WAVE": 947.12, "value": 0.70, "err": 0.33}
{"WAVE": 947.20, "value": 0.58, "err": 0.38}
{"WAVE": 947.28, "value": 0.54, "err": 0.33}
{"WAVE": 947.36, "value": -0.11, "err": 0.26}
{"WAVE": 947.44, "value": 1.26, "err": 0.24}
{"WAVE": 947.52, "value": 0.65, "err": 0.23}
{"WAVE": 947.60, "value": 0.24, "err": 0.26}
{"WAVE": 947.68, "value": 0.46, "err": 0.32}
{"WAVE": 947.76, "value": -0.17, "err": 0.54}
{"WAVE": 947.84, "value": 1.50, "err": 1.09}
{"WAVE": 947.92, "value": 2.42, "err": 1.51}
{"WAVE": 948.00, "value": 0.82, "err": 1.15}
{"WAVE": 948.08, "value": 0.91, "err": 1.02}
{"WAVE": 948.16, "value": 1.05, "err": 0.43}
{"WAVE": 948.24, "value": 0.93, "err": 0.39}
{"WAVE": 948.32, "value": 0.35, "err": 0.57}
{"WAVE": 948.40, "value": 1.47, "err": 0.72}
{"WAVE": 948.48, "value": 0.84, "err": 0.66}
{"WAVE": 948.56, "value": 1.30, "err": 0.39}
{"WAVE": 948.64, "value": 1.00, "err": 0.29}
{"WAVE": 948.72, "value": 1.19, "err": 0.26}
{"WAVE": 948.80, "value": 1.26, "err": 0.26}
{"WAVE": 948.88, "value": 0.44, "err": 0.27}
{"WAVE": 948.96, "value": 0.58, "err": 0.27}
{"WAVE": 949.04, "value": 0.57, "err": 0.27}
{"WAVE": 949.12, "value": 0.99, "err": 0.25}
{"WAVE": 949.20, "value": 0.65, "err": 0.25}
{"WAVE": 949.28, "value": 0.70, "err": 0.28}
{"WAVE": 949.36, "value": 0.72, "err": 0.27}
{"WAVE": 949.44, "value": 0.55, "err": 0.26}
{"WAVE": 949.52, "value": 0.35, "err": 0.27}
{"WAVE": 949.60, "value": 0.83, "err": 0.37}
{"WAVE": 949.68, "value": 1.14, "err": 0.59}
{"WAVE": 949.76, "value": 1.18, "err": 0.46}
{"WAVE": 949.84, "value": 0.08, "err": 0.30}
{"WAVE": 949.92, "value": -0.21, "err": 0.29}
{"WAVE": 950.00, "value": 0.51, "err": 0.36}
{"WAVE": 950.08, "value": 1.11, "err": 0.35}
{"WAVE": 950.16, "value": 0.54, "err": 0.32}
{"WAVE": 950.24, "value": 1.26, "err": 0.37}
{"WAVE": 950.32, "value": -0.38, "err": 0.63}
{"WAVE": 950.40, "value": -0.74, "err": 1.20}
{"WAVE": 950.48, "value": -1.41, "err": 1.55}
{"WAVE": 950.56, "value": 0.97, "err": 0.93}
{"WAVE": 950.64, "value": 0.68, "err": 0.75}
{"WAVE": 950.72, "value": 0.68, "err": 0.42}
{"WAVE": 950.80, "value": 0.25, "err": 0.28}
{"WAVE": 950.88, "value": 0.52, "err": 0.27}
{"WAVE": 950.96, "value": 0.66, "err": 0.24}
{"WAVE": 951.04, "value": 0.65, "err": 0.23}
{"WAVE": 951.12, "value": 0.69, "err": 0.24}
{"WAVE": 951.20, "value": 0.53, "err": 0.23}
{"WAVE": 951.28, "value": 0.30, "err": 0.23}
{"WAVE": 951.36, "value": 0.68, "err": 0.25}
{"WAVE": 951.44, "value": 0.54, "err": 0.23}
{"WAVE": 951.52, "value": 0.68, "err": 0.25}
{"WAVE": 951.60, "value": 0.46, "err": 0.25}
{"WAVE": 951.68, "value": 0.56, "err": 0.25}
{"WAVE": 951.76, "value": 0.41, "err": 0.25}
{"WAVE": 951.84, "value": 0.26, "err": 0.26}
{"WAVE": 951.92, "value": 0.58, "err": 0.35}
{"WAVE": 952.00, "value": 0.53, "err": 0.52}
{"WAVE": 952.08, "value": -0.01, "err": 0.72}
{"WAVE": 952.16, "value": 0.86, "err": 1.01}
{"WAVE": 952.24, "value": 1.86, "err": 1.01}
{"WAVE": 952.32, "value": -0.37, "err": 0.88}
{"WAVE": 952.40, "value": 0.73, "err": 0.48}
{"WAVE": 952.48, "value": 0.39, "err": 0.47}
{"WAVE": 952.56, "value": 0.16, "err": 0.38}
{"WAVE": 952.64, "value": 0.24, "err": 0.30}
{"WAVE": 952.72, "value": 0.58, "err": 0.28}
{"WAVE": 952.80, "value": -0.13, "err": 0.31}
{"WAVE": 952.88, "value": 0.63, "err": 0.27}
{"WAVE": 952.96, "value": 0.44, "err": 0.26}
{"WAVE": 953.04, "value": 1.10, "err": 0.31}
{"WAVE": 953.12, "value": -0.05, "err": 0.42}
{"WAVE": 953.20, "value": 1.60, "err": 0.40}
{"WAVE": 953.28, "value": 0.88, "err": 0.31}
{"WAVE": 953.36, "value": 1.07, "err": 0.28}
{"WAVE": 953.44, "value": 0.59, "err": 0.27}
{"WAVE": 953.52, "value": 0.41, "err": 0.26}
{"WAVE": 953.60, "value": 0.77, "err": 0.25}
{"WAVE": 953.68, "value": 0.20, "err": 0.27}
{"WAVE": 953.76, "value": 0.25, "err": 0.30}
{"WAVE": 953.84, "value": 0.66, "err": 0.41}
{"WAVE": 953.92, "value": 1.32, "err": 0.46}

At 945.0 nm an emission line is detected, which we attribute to Halpha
